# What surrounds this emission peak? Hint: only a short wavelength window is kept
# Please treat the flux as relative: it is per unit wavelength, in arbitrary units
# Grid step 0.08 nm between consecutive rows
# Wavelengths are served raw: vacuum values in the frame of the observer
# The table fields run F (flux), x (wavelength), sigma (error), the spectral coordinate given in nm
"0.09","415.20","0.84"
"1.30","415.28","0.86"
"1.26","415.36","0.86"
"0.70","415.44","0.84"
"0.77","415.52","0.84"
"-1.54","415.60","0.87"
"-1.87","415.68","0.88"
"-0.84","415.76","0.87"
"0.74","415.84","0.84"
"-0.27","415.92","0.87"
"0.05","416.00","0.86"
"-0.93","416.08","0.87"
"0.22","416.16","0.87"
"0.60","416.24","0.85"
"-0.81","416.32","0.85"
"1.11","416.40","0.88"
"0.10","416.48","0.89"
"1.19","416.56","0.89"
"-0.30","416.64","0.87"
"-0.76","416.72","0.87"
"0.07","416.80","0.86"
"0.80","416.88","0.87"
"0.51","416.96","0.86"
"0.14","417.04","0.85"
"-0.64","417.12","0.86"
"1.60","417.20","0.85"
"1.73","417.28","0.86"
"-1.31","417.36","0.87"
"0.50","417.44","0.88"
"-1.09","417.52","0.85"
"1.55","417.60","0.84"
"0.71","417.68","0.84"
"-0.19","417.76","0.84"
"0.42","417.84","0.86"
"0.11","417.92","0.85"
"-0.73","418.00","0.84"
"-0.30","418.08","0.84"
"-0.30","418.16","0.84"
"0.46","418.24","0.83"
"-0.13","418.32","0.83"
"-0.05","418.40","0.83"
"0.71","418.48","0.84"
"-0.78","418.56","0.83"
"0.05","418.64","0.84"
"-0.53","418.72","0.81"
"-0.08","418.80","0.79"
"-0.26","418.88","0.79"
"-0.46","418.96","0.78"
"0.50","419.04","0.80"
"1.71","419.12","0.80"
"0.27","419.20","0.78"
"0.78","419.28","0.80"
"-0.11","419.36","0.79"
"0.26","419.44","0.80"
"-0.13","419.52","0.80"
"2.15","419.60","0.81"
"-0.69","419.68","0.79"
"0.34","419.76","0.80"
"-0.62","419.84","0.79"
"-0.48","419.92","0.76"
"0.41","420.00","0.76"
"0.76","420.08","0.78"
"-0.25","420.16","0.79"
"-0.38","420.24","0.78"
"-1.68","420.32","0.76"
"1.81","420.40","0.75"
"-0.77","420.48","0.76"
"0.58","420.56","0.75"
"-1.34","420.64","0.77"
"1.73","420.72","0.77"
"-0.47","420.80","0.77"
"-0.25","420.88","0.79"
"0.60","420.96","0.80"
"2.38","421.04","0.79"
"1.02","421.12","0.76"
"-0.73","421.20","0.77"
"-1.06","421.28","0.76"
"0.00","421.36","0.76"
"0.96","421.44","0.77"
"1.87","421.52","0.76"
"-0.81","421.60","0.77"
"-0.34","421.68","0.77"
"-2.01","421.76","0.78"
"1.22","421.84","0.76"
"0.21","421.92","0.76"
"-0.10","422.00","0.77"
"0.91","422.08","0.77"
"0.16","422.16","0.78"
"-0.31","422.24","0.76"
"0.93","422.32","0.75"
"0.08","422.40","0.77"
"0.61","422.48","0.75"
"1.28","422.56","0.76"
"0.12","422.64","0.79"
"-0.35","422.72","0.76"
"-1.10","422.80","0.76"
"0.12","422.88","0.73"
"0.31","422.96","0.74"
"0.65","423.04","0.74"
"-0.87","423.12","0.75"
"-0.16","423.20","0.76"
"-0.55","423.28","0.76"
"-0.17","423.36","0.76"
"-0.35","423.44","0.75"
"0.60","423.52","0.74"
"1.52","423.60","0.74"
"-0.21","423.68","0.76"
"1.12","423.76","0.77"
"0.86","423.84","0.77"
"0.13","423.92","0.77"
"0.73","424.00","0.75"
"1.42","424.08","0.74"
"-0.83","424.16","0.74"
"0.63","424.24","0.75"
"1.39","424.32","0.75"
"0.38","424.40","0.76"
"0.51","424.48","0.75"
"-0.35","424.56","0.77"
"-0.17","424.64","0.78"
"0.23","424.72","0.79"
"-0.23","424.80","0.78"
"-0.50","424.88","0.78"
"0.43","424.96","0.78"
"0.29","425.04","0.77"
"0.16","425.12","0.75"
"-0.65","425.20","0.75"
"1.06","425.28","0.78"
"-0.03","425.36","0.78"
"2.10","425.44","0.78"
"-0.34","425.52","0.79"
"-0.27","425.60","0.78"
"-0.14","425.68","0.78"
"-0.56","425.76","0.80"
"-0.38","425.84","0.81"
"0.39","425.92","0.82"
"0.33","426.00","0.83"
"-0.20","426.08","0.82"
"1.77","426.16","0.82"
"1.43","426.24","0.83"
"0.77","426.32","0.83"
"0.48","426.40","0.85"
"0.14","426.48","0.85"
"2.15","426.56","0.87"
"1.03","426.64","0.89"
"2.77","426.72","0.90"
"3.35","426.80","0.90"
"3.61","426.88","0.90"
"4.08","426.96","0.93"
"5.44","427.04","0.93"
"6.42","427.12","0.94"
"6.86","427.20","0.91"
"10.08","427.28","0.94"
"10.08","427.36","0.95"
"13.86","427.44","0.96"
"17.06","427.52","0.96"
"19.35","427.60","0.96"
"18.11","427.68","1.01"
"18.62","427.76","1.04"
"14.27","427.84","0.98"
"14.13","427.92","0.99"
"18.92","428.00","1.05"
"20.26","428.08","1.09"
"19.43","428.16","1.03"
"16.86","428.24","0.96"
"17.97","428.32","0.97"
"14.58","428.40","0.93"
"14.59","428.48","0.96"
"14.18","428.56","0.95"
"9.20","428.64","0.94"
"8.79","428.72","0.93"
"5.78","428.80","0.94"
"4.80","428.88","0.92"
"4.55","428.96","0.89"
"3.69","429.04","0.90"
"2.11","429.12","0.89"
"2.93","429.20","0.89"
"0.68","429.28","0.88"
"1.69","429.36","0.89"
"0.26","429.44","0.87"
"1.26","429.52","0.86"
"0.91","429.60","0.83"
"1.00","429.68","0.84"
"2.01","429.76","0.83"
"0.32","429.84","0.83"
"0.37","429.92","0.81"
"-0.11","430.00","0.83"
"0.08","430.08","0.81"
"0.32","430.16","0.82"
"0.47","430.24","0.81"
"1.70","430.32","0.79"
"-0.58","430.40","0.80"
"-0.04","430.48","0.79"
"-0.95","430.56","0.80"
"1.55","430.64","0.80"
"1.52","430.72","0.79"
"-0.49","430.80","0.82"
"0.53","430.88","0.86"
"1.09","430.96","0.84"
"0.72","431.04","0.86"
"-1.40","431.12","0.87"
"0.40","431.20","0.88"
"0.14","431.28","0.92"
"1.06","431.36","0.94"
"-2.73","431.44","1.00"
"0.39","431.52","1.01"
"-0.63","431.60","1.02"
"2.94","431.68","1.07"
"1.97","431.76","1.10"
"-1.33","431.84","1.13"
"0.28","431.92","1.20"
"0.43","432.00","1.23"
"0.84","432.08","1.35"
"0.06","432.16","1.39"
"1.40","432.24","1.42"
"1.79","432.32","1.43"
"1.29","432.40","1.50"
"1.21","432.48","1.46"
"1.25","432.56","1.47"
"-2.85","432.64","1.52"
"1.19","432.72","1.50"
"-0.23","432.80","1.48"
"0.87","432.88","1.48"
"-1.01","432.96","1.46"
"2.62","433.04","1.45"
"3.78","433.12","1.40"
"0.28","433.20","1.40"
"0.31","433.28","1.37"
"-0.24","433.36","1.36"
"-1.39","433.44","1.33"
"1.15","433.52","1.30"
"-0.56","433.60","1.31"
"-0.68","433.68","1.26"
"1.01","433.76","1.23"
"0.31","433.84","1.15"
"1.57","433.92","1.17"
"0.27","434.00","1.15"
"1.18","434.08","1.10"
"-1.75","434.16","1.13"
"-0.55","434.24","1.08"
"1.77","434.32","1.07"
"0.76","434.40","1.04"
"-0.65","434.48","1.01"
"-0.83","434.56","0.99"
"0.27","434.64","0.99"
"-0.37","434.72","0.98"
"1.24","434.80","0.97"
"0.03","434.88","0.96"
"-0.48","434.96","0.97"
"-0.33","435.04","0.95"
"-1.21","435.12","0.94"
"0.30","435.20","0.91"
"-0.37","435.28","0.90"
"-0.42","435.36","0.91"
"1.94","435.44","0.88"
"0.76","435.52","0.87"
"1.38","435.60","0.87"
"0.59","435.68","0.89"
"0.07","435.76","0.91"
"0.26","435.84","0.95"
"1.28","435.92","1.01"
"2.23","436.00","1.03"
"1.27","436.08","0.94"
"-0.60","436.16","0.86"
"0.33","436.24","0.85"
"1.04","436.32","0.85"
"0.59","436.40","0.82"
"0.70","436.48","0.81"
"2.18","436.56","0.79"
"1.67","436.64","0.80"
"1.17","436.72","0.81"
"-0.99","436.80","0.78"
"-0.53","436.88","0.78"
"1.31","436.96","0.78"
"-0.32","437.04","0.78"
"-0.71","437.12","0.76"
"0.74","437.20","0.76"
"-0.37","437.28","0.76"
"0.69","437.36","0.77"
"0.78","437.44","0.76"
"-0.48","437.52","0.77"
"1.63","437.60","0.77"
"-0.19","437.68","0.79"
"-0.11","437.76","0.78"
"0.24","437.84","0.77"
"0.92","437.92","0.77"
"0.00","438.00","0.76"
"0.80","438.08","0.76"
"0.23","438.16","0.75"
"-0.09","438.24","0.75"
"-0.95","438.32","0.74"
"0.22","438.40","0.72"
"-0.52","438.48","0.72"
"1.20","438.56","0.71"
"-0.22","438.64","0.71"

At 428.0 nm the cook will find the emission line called Lyman alpha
